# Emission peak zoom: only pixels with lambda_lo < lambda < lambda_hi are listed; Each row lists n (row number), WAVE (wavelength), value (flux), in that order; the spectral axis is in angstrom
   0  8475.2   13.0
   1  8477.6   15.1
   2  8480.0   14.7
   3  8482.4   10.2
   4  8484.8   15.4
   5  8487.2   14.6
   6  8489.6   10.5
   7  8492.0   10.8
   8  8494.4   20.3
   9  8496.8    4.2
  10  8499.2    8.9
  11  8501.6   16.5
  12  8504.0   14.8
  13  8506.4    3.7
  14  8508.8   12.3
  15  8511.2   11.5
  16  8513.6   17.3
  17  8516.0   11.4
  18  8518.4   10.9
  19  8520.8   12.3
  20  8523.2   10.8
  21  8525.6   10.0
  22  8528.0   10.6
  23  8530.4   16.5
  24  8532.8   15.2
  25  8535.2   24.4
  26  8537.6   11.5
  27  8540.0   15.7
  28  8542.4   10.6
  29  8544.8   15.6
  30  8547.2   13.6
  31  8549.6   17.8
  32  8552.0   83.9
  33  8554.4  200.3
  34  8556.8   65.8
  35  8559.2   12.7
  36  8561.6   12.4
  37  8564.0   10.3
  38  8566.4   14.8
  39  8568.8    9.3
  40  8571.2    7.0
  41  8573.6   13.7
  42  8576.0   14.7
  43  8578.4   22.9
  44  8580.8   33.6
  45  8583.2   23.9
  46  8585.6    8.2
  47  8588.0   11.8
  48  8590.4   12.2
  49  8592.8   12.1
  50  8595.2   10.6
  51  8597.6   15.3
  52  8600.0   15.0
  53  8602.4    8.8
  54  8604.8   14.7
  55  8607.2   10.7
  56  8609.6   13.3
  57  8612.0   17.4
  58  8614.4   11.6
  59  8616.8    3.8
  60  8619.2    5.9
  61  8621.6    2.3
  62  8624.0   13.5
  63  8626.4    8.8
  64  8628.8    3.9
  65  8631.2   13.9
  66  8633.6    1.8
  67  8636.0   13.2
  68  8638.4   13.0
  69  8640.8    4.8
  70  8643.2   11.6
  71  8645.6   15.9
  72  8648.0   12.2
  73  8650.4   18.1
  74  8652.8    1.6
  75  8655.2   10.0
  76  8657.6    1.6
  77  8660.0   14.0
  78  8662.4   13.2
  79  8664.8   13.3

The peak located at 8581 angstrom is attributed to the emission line [N II]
